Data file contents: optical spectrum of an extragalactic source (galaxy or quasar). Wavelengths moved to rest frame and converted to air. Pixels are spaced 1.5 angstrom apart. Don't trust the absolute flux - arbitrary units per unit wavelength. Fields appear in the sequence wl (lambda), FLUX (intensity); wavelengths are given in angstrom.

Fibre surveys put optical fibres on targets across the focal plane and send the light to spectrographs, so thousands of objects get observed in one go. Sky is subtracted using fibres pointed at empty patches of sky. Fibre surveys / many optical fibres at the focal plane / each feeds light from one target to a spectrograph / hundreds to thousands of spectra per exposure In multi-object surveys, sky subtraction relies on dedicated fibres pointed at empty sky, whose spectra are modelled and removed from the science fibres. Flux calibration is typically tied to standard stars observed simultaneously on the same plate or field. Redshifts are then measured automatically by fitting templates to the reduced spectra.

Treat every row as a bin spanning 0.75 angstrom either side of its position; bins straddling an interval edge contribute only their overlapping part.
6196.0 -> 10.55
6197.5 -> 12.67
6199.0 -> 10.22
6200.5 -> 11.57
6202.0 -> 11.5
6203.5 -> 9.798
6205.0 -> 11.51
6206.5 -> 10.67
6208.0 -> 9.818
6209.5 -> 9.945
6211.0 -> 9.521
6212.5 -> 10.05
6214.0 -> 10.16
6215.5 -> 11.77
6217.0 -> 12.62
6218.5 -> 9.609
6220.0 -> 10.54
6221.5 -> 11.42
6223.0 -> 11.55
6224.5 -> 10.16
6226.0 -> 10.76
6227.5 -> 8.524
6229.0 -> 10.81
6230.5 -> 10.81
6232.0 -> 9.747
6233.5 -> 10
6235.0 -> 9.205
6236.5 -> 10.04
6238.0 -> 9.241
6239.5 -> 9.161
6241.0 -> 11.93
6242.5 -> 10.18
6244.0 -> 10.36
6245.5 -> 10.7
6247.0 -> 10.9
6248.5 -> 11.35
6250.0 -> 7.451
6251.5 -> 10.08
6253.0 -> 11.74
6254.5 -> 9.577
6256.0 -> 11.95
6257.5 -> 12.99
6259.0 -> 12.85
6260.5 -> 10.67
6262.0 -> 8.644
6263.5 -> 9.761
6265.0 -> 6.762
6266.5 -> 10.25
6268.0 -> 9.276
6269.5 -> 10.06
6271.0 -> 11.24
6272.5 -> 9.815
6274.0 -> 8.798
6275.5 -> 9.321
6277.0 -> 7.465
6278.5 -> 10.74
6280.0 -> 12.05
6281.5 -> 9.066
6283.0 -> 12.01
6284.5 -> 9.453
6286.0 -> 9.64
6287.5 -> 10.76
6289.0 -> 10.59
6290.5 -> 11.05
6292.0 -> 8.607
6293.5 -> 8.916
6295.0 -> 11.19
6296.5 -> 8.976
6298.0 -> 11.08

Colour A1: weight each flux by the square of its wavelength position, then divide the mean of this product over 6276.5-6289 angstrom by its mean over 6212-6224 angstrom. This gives 1.0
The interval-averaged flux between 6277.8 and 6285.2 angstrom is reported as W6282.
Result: 10.7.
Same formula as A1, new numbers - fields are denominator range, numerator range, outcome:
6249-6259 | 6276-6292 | 0.95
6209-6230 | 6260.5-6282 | 0.92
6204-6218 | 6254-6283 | 0.97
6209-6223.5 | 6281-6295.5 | 0.97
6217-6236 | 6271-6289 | 0.98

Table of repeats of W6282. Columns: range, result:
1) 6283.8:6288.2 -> 9.95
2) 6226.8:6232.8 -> 9.99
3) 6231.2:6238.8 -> 9.65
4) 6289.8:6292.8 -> 9.79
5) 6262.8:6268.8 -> 9.01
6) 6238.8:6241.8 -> 10.6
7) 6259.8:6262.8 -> 9.64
